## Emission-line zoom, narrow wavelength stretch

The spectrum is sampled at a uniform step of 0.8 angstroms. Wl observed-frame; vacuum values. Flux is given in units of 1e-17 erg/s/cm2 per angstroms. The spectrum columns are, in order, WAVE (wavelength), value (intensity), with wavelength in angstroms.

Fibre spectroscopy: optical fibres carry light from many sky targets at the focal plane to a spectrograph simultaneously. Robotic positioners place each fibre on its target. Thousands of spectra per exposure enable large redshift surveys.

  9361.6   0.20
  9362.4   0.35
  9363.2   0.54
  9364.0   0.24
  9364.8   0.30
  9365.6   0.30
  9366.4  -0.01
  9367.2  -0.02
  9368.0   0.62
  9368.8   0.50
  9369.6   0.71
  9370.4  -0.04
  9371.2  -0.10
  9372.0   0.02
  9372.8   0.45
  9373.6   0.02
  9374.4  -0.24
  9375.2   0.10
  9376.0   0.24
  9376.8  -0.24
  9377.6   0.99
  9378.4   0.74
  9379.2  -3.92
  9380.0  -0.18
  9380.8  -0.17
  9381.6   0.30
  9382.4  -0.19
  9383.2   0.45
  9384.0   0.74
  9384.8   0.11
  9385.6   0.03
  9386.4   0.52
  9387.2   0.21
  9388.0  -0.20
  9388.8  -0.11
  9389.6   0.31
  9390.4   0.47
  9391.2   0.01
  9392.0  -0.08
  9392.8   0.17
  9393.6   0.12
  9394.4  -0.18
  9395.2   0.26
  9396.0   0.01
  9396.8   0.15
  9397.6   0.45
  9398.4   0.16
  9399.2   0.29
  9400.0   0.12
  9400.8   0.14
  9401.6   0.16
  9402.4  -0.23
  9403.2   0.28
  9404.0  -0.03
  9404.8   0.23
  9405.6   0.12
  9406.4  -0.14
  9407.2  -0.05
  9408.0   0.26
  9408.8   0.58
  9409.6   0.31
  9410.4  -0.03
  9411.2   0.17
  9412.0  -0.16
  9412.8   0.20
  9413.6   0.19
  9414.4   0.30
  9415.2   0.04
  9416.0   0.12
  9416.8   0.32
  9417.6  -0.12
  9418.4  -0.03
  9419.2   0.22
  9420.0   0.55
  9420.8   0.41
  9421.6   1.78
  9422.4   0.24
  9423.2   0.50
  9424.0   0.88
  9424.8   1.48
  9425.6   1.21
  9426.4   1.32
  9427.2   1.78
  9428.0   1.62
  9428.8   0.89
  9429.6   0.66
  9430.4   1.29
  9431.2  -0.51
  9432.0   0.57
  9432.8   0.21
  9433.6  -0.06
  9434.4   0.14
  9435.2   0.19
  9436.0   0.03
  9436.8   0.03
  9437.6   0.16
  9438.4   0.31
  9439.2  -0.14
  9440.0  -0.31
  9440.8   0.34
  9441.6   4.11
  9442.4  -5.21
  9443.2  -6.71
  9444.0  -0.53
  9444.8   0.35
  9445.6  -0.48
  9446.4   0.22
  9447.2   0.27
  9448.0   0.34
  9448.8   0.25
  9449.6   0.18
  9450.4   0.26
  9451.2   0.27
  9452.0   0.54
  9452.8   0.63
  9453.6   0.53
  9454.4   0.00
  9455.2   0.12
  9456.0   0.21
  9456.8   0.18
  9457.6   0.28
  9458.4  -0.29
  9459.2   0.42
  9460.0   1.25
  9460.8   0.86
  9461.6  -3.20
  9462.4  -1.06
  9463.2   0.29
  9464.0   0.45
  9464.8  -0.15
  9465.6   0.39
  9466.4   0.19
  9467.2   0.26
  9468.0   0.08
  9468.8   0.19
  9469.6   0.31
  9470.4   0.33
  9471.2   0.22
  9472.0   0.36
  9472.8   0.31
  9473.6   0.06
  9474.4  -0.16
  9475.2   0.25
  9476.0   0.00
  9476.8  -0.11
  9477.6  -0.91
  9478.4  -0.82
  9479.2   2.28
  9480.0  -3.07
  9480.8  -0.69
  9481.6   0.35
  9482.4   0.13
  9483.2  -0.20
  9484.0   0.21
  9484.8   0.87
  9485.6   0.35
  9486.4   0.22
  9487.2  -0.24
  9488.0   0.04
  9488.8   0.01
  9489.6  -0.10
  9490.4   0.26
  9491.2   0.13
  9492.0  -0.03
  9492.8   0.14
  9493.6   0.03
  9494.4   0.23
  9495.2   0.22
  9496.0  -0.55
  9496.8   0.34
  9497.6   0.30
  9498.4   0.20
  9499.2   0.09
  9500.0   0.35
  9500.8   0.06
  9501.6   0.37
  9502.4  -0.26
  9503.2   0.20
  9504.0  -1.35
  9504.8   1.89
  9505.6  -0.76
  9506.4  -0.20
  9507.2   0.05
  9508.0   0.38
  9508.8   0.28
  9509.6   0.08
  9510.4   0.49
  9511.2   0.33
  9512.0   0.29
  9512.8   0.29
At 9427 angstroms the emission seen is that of [O III] 5007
